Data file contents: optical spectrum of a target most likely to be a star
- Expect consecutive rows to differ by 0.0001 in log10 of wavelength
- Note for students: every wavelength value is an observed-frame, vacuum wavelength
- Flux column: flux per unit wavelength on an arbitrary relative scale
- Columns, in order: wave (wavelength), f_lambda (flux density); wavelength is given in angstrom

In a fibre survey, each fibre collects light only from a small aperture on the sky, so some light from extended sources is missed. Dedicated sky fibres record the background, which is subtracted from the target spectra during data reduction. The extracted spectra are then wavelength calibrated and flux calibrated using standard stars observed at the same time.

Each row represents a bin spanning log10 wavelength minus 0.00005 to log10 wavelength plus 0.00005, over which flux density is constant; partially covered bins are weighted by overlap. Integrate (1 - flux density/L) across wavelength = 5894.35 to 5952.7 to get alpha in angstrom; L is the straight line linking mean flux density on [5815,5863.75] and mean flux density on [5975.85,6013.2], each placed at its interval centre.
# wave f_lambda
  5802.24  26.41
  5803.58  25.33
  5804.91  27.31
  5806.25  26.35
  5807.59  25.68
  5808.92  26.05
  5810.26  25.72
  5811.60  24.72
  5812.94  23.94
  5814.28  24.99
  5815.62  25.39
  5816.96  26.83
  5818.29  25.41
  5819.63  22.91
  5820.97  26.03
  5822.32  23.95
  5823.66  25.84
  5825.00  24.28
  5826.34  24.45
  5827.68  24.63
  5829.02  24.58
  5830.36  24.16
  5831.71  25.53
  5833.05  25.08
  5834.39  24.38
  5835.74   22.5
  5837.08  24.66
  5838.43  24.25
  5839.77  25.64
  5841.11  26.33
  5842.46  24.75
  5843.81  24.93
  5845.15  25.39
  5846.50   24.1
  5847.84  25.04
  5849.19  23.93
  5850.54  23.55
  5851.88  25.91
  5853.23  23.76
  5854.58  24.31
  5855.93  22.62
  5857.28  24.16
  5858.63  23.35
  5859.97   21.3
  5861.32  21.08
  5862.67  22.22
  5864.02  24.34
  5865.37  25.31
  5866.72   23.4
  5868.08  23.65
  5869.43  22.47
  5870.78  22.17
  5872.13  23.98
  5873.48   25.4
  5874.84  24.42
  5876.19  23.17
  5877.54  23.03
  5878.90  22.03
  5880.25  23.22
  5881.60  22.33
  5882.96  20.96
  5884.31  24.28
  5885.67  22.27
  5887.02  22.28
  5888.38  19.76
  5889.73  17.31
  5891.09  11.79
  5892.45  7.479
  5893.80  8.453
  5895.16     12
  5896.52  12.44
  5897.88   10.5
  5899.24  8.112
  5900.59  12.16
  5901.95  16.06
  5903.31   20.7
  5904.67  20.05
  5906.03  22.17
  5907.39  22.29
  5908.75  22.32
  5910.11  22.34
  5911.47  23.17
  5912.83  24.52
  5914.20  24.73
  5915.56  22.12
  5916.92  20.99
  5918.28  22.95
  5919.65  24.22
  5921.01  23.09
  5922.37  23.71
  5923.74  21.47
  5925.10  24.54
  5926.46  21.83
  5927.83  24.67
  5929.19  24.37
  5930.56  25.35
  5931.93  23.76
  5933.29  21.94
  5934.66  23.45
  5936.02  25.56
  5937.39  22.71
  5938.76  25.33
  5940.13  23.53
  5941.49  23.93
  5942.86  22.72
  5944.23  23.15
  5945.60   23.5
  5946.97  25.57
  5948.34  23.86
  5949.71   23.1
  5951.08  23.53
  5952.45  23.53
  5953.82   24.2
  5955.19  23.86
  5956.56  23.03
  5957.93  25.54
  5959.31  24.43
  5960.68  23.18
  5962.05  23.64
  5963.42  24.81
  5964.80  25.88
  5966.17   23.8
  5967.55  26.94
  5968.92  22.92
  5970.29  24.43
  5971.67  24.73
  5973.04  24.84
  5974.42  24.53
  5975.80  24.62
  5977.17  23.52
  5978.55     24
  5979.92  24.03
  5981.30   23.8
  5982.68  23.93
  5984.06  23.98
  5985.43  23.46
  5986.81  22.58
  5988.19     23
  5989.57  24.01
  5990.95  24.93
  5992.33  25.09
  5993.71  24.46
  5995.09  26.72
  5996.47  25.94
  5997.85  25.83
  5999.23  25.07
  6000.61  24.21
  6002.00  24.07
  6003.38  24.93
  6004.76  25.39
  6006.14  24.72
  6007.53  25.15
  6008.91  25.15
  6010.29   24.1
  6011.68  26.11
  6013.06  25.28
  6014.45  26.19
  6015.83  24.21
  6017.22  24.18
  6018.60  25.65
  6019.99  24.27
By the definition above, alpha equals 6.8 angstrom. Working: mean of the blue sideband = 24.4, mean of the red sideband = 24.6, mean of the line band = 21.6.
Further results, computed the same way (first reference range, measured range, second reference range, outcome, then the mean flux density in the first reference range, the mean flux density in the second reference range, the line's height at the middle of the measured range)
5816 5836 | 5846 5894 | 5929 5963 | 4.7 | 24.8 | 23.9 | 24.4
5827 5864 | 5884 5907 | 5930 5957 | 7.9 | 24.2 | 23.8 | 24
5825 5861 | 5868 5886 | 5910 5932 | 0.6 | 24.3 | 23.4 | 23.9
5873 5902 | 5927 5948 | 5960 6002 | -2.6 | 17.7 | 24.4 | 21.3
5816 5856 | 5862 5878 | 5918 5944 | 0.4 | 24.7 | 23.6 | 24.3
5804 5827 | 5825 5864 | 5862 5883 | 0.2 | 25.3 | 23.3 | 24.3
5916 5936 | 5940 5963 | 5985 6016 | 0.1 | 23.4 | 24.8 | 23.9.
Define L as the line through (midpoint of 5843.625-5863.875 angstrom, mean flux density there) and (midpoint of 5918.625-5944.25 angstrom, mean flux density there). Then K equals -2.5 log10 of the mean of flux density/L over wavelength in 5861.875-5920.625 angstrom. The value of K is 0.17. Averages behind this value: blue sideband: 23.7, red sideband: 23.7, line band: 20.2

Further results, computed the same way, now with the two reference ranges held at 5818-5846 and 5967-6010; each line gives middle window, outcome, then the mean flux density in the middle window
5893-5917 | 0.34 mag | 17.9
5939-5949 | 0.03 mag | 23.8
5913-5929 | 0.06 mag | 23.2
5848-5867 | 0.05 mag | 23.6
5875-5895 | 0.28 mag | 19.1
